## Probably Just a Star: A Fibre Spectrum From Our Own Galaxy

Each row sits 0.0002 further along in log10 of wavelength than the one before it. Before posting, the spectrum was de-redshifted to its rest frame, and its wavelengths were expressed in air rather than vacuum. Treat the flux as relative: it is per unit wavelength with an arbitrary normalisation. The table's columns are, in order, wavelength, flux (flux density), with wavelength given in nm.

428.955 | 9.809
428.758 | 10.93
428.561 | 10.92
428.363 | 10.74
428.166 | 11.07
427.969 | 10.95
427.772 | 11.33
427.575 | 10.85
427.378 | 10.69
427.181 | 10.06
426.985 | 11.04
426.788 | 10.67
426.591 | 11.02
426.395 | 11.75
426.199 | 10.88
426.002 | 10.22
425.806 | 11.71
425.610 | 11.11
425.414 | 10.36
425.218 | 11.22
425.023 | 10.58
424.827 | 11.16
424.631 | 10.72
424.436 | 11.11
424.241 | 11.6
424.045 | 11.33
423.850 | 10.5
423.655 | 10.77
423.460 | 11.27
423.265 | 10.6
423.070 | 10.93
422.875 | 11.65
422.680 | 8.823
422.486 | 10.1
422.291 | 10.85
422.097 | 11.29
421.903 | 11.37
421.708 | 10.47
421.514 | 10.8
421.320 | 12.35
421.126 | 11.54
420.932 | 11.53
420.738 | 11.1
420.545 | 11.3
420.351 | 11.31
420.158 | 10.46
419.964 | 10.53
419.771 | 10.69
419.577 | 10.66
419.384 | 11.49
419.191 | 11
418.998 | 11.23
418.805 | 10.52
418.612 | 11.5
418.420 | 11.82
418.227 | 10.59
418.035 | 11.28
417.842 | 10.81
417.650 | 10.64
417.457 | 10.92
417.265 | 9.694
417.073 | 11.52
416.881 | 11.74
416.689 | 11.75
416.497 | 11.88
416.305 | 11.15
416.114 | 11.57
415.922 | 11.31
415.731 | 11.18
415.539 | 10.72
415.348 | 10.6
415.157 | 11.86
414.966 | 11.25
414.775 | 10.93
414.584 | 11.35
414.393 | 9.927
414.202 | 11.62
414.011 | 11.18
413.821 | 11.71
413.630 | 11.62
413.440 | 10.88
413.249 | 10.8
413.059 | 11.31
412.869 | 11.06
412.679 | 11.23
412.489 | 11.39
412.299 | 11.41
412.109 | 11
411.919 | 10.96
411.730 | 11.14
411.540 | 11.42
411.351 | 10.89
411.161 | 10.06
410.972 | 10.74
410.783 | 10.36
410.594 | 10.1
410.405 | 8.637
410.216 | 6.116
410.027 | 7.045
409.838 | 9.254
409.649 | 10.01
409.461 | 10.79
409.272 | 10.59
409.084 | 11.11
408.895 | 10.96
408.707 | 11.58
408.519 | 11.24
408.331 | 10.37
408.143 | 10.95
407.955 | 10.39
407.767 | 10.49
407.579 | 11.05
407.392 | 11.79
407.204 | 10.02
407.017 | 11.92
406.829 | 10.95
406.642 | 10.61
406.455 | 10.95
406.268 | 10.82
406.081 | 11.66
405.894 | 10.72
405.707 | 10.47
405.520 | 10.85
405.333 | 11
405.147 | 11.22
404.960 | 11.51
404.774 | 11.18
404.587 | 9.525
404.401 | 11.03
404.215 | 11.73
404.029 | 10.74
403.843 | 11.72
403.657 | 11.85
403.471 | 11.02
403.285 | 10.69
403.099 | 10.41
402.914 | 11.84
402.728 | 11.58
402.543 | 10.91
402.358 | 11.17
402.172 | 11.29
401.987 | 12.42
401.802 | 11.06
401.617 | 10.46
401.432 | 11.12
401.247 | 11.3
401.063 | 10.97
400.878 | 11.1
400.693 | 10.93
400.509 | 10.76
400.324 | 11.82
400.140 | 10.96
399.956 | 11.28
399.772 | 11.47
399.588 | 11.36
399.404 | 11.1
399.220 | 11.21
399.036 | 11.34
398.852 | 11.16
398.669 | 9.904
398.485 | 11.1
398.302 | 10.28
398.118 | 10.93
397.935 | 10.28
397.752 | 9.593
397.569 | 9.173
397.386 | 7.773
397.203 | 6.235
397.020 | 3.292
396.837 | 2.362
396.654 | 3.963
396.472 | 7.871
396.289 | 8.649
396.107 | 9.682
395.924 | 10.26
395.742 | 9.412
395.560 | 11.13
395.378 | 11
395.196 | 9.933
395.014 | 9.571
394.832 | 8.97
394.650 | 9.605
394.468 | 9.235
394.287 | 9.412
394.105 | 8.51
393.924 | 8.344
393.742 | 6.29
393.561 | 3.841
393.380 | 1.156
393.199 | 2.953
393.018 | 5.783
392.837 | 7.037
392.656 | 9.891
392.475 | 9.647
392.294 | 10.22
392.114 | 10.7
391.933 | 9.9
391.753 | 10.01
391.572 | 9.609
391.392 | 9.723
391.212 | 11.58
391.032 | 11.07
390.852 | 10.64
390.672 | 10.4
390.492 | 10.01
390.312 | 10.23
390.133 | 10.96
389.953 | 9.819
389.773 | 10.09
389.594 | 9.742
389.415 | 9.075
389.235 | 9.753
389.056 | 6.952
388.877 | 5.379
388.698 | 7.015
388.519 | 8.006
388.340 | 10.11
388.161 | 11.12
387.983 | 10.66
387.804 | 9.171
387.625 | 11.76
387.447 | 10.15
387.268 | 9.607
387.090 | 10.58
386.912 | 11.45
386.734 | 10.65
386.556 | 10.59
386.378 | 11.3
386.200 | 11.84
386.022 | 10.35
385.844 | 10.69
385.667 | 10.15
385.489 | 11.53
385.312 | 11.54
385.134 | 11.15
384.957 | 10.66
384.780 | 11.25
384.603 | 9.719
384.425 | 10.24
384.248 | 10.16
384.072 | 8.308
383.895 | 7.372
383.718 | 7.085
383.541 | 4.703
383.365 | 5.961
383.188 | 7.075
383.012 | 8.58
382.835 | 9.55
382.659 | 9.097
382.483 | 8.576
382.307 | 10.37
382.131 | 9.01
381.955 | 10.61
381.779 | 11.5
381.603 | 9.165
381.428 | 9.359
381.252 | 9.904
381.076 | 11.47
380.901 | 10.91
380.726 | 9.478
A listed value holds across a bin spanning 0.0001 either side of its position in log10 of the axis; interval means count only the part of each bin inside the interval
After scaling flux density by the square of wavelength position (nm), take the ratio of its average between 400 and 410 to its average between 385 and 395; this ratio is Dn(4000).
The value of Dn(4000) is 1.26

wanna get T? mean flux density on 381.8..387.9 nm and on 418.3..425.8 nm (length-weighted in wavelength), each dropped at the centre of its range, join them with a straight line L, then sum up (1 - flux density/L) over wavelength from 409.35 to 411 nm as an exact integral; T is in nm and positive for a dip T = 0.221 nm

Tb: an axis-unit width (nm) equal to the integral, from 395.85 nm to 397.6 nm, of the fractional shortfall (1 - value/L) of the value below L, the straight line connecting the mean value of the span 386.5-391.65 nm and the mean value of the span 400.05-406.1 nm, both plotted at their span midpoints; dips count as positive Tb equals 0.618 nm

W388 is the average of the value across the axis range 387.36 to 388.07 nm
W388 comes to 10.4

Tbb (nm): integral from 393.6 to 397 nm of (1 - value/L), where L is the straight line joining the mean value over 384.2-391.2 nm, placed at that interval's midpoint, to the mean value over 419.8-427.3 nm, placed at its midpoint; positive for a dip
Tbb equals 0.639 nm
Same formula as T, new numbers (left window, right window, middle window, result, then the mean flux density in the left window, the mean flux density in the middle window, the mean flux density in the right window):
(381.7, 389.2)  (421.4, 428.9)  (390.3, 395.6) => 0.52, 9.56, 8.84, 10.9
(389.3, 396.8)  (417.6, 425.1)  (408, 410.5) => 0.04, 8.88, 9.9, 11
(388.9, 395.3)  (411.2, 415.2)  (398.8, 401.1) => -0.35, 8.84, 11.2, 11.2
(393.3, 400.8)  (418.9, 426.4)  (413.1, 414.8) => -0.13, 9.08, 11.1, 11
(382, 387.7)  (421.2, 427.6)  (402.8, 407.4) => -0.31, 9.73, 11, 10.9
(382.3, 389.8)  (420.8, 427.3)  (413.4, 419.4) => -0.28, 9.5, 11.2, 10.9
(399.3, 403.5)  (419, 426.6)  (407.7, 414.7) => 0.31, 11.2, 10.6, 11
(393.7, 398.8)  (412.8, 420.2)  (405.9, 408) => -0.21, 8.71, 11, 11.1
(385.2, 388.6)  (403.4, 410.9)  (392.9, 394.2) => 0.65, 10.6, 5.32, 10.6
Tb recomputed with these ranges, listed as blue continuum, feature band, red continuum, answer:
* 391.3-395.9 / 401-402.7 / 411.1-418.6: -0.30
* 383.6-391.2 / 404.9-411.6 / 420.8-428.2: 0.01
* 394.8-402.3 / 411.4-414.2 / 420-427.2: -0.19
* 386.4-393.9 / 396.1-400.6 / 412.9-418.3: 0.20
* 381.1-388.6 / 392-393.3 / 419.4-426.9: 0.26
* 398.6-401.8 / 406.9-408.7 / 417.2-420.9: 0.01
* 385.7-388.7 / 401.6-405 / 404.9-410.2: -0.19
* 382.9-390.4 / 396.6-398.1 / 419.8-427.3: 0.47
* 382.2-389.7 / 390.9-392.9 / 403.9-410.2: -0.03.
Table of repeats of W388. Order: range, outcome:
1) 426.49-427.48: 10.7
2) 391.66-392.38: 10.2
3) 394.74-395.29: 9.49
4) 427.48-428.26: 11.1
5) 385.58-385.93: 10.4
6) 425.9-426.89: 10.9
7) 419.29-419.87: 10.9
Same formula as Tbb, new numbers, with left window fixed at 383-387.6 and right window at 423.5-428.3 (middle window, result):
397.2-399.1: 0.038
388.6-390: 0.206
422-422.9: 0.033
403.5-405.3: -0.145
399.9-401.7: -0.149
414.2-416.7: -0.127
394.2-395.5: 0.044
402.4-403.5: -0.085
